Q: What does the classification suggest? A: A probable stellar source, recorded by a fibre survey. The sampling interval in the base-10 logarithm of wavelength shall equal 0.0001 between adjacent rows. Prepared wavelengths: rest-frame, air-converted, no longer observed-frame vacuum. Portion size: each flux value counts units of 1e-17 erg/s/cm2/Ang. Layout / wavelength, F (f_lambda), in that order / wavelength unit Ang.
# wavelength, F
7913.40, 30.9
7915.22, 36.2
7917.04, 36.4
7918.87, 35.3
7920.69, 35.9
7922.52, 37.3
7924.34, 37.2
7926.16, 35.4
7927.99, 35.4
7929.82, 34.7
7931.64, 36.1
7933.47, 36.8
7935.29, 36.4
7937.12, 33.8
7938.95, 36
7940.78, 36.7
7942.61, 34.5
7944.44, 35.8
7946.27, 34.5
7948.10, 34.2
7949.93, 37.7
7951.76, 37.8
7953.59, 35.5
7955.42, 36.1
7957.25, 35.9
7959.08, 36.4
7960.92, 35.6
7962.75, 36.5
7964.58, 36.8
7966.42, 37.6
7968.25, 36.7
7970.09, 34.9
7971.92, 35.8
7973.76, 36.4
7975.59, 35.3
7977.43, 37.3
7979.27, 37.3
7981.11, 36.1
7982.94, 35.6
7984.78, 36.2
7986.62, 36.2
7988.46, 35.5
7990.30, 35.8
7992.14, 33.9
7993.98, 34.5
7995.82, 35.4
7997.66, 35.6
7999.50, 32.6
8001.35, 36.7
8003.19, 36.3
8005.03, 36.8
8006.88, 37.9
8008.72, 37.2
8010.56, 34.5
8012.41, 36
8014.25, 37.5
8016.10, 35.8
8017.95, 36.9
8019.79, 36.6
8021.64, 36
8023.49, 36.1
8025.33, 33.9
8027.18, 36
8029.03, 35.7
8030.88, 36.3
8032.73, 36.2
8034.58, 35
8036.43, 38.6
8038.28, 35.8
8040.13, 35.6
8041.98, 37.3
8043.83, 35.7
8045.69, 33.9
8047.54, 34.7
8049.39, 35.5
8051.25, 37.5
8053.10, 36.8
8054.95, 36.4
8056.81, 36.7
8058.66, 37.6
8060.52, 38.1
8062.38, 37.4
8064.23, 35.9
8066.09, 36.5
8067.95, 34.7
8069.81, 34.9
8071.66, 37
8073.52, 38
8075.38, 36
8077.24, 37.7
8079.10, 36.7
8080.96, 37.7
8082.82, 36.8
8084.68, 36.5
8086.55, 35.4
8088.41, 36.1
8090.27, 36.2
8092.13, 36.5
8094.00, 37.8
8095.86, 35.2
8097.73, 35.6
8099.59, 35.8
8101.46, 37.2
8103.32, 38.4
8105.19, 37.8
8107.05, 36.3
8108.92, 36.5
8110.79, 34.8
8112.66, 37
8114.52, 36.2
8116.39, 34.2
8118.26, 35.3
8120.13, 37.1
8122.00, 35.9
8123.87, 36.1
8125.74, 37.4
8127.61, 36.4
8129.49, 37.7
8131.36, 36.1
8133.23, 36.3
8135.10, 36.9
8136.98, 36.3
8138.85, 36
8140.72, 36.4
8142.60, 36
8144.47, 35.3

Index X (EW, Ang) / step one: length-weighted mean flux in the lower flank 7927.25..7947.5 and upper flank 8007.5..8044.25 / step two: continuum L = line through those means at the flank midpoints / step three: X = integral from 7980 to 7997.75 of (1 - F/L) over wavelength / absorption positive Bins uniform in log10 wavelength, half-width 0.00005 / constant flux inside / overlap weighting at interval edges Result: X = 0.2 Ang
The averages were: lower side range 35.5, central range 35.5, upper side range 36.2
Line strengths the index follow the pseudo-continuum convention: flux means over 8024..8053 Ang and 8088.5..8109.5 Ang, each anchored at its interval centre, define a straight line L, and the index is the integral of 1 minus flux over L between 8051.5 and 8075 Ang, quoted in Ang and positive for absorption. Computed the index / -0.3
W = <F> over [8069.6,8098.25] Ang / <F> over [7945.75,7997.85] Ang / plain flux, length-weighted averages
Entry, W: 1.02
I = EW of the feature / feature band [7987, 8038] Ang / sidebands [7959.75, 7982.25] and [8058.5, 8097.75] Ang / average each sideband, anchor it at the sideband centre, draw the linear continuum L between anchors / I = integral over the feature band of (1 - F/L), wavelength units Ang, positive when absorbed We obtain 0.7 Ang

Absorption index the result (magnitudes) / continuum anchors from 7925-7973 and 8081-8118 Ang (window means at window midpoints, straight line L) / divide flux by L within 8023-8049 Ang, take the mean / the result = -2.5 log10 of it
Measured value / 0.01 mag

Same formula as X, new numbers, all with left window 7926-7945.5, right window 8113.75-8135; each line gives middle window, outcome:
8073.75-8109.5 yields -0.5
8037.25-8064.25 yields -0.3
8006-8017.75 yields -0.2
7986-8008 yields 0.1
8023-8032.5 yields 0.1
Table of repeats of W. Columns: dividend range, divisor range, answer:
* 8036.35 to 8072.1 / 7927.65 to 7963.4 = 1.01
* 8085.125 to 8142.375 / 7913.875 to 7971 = 1.01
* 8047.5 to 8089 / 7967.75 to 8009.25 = 1.02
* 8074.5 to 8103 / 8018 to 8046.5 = 1.02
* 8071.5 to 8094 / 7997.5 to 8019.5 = 1.02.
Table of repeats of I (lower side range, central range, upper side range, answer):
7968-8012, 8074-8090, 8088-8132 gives -0.16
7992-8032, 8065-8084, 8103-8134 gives -0.22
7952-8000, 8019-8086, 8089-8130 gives -0.25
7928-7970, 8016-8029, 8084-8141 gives 0.09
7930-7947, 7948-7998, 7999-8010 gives -0.11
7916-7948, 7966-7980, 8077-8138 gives -0.18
